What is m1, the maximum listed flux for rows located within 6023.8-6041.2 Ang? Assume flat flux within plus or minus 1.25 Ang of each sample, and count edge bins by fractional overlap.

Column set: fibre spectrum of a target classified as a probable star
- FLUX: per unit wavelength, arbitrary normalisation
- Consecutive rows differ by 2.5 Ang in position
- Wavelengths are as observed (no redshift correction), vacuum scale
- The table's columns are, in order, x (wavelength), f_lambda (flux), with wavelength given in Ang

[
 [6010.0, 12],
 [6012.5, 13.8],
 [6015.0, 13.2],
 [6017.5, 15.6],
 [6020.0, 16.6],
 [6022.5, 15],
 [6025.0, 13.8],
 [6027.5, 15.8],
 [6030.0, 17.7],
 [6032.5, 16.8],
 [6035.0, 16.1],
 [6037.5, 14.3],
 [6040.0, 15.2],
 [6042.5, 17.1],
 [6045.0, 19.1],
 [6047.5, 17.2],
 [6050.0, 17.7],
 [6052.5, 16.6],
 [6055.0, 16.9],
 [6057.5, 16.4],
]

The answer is 17.7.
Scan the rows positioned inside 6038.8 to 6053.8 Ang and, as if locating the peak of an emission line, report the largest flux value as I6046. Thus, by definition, 19.1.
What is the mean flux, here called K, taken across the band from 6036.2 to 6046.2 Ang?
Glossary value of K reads 16.4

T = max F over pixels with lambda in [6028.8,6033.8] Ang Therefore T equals 17.7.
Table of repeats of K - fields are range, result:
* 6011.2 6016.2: 13.5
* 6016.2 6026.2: 15.2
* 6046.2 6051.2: 17.5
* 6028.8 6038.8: 16.2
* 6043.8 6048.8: 18.1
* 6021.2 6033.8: 15.8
